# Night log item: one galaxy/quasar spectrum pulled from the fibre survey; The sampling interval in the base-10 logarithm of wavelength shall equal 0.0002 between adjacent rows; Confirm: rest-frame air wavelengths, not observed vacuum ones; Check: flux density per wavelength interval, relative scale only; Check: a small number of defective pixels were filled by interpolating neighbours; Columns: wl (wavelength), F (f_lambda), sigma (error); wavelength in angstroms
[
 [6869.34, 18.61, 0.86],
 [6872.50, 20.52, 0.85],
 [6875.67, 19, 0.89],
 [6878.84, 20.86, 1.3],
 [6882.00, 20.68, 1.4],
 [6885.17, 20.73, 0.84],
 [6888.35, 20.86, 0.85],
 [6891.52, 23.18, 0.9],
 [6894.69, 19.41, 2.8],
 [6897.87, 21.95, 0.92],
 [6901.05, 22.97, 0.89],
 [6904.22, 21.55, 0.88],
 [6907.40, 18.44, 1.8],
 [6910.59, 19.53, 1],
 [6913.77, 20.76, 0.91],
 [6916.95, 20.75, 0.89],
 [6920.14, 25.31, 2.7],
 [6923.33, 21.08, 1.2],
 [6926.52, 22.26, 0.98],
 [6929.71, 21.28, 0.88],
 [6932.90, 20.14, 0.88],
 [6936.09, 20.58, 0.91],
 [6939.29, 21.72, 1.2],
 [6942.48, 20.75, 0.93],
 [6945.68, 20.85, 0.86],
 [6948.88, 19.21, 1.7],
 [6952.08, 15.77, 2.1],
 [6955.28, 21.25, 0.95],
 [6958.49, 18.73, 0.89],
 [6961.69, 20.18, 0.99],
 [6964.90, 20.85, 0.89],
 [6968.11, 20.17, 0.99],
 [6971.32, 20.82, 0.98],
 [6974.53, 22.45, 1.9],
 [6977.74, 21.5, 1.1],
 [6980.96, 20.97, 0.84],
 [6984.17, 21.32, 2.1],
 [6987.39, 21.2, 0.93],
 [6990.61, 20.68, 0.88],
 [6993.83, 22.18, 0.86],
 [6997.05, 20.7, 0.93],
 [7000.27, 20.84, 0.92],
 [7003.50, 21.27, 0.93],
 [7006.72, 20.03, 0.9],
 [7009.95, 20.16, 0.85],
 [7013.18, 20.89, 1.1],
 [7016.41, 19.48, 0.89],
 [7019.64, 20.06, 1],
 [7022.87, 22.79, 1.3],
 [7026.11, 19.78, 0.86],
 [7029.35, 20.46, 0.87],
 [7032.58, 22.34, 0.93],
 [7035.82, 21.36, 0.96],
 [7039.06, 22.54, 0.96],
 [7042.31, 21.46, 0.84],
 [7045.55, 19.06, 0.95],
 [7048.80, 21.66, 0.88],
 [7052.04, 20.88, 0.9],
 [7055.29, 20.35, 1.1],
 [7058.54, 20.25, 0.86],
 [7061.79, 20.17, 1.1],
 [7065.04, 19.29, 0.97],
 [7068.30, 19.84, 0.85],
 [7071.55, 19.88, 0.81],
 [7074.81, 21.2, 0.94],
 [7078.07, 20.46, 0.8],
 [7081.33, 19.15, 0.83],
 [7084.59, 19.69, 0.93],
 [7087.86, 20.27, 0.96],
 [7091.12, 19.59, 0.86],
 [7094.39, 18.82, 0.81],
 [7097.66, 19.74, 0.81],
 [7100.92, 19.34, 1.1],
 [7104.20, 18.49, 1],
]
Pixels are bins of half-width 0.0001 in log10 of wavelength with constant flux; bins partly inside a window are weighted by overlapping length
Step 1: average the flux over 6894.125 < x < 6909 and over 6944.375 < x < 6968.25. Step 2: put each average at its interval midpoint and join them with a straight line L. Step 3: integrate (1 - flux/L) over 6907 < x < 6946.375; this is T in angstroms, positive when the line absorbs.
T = -1.6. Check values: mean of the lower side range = 21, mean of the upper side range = 19.6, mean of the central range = 21.1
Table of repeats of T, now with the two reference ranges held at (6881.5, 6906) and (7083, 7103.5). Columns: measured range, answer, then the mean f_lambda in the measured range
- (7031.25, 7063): -1.7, 21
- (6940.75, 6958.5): 1.2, 19.5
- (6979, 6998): -0.6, 21.2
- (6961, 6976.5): -0.2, 20.9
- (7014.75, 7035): -0.7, 20.8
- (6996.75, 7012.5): -0.2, 20.6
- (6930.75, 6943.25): 0.1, 20.8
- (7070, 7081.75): -0.4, 20.3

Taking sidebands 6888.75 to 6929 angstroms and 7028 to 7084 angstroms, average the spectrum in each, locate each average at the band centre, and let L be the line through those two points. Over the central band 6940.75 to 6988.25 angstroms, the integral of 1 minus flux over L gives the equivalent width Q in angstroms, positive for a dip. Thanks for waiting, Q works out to 1.59 angstroms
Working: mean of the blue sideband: 21.4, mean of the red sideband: 20.6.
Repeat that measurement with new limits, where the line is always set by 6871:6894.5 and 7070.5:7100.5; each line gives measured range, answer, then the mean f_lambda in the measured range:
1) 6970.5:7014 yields -1.8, 21.1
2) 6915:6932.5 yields -1.2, 22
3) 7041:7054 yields -0.5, 20.7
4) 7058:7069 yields 0.0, 19.9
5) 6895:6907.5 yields -0.4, 21.4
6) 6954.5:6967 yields 0.1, 20.2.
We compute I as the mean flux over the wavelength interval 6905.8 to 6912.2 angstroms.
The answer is 19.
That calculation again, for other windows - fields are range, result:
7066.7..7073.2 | 19.9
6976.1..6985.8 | 21.3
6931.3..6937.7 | 20.4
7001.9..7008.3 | 20.7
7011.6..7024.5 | 20.8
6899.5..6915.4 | 20.7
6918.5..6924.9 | 23.2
